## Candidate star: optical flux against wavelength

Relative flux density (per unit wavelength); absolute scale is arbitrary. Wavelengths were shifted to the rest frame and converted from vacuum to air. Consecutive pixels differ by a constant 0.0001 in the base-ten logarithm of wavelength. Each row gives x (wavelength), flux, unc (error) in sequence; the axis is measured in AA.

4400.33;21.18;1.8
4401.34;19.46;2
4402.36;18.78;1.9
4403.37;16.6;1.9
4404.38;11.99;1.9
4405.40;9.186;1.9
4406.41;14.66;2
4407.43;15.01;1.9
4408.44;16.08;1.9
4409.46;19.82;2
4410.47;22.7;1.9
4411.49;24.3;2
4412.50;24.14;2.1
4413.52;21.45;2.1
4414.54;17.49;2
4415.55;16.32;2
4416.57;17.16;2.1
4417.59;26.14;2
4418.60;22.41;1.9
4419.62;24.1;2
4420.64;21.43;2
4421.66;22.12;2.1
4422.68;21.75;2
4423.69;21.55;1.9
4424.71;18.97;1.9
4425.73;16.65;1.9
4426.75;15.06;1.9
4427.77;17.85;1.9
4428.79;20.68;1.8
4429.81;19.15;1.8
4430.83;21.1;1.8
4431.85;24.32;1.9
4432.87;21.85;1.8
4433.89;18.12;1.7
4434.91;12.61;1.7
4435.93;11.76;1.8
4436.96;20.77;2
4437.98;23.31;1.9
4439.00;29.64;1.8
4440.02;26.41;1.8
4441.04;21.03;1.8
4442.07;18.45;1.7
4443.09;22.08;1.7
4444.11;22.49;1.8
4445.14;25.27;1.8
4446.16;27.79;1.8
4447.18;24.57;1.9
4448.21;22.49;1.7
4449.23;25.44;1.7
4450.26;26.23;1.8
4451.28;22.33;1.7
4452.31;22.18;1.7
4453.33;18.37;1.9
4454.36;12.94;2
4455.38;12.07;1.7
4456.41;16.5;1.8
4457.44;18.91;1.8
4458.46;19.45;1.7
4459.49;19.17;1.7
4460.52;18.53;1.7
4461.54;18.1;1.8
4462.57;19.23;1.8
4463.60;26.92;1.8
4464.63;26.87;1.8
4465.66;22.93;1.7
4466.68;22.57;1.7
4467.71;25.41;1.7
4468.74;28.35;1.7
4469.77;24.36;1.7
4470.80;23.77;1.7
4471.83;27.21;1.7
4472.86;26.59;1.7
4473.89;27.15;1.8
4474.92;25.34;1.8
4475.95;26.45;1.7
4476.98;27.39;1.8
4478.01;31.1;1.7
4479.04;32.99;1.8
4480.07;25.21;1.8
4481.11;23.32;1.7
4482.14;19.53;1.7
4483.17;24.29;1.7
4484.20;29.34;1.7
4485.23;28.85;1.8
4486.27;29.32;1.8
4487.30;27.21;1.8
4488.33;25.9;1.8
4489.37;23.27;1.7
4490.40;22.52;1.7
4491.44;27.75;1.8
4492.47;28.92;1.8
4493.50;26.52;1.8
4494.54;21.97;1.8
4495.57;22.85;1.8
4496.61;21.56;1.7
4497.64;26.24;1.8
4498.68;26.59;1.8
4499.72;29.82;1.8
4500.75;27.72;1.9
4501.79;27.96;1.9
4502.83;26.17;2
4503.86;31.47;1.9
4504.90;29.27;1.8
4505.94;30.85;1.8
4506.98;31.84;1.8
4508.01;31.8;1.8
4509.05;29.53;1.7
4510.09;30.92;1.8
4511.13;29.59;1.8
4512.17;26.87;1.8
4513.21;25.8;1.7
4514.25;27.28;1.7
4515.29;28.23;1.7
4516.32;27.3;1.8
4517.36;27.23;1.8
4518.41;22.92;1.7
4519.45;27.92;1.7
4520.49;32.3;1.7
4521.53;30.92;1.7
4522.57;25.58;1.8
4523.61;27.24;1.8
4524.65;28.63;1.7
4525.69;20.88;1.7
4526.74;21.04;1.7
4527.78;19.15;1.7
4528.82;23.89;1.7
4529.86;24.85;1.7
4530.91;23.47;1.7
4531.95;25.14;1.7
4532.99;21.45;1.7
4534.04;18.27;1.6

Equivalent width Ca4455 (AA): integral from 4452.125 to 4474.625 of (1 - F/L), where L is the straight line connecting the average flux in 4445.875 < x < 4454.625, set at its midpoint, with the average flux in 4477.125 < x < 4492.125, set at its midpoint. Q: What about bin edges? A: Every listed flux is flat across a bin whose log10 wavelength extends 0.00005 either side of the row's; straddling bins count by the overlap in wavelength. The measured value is 2.29 AA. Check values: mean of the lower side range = 22.6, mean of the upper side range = 26.5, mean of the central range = 21.7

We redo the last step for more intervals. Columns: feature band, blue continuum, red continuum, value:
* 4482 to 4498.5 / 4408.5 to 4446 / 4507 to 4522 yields 0.55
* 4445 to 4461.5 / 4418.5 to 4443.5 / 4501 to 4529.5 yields 1.25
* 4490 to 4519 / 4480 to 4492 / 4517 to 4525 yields -0.72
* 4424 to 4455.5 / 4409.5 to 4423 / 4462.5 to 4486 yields 3.47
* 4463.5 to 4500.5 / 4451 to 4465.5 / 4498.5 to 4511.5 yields -2.50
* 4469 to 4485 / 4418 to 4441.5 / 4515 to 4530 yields -2.11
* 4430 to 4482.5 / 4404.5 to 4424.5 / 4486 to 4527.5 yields 0.97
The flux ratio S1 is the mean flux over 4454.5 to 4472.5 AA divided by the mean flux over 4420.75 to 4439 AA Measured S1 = 1.1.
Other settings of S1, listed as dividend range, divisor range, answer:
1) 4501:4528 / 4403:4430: 1.45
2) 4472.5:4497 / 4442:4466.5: 1.22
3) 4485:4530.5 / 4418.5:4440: 1.32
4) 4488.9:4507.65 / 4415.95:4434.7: 1.32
